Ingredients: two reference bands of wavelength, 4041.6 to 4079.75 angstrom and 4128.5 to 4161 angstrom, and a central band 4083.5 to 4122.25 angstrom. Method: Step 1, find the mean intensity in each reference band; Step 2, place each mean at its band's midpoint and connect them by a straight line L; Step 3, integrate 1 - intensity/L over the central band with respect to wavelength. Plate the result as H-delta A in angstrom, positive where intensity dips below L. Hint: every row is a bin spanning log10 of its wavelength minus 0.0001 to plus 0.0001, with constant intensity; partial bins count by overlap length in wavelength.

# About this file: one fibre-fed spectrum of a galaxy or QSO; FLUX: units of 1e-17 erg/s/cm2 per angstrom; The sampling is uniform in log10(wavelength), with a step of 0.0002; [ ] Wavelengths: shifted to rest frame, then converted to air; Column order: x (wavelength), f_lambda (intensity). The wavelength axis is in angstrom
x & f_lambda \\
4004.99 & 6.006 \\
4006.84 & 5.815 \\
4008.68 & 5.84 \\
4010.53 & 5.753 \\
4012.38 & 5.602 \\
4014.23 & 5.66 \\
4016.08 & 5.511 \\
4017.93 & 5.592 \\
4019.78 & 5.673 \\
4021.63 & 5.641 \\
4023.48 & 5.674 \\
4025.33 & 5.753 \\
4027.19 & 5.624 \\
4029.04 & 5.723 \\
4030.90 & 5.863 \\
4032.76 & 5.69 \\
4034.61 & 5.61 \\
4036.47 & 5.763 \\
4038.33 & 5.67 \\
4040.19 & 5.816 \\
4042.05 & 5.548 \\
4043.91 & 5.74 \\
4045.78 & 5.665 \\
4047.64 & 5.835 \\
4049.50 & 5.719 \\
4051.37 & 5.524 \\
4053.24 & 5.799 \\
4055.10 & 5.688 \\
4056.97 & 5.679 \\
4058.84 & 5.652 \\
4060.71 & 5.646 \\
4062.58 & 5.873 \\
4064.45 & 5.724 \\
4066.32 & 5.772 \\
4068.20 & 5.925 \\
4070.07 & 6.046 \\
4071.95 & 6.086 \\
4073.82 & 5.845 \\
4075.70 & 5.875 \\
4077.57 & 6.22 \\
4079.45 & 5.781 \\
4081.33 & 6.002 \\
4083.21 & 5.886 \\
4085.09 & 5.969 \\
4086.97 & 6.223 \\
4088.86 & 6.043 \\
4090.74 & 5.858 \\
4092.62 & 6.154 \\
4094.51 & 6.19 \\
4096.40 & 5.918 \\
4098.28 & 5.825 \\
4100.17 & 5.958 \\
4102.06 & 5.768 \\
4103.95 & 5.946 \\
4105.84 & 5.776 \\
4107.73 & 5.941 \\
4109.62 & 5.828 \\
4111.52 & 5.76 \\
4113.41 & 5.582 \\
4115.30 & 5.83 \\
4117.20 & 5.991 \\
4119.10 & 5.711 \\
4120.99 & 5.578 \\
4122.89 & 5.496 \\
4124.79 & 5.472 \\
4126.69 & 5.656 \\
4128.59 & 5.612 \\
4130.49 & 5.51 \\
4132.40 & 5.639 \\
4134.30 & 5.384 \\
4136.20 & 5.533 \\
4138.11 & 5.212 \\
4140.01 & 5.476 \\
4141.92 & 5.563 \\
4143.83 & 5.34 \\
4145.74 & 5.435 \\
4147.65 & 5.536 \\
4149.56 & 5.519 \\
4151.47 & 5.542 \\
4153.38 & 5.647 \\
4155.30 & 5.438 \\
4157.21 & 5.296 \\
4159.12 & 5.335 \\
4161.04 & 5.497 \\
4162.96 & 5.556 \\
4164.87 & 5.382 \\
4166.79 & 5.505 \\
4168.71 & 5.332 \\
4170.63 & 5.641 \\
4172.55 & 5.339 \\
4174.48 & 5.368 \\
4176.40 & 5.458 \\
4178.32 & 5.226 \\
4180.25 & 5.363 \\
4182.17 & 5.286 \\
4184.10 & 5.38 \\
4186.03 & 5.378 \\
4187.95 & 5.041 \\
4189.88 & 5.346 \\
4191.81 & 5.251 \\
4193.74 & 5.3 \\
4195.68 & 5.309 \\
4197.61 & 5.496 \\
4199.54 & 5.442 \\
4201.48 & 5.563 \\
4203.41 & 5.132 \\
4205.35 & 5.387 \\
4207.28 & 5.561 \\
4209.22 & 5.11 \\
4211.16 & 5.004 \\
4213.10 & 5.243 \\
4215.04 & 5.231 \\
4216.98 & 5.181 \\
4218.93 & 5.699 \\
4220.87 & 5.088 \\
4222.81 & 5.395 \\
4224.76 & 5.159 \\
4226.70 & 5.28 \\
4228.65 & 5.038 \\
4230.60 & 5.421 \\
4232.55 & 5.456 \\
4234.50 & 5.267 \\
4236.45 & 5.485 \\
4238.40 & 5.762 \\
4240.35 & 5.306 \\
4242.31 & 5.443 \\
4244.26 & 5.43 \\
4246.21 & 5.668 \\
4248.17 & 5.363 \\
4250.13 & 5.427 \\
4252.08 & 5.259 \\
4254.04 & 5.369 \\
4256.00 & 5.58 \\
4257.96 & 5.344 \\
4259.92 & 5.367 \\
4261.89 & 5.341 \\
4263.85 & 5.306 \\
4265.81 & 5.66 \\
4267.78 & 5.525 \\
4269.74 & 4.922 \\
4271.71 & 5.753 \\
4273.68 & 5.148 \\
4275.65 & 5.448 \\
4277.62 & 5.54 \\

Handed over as -1.8 angstrom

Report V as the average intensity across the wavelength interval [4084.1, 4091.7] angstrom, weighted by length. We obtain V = 6.02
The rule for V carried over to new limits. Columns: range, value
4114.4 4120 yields 5.84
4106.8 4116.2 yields 5.79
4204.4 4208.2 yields 5.48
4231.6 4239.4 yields 5.49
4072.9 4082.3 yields 5.95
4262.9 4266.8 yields 5.48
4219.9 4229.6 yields 5.19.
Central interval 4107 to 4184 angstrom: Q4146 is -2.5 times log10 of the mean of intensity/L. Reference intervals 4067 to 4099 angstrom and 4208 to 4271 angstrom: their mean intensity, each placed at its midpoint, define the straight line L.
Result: 0.04 mag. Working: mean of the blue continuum 5.99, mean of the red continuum 5.35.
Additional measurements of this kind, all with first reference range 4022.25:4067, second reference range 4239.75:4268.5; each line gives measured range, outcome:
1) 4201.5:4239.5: 0.03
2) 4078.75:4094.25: -0.06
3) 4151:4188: 0.03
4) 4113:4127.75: -0.01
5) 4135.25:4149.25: 0.03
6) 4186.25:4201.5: 0.04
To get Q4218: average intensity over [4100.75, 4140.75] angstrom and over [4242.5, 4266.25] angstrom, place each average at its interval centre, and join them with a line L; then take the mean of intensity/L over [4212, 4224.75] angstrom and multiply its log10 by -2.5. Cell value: 0.04 mag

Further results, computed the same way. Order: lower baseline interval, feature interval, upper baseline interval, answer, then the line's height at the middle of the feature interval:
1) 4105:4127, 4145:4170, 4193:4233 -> 0.02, 5.54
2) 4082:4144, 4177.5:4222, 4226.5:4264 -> 0.04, 5.52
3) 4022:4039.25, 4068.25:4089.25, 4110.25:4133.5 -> -0.06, 5.68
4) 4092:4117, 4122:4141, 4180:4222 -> 0.04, 5.72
